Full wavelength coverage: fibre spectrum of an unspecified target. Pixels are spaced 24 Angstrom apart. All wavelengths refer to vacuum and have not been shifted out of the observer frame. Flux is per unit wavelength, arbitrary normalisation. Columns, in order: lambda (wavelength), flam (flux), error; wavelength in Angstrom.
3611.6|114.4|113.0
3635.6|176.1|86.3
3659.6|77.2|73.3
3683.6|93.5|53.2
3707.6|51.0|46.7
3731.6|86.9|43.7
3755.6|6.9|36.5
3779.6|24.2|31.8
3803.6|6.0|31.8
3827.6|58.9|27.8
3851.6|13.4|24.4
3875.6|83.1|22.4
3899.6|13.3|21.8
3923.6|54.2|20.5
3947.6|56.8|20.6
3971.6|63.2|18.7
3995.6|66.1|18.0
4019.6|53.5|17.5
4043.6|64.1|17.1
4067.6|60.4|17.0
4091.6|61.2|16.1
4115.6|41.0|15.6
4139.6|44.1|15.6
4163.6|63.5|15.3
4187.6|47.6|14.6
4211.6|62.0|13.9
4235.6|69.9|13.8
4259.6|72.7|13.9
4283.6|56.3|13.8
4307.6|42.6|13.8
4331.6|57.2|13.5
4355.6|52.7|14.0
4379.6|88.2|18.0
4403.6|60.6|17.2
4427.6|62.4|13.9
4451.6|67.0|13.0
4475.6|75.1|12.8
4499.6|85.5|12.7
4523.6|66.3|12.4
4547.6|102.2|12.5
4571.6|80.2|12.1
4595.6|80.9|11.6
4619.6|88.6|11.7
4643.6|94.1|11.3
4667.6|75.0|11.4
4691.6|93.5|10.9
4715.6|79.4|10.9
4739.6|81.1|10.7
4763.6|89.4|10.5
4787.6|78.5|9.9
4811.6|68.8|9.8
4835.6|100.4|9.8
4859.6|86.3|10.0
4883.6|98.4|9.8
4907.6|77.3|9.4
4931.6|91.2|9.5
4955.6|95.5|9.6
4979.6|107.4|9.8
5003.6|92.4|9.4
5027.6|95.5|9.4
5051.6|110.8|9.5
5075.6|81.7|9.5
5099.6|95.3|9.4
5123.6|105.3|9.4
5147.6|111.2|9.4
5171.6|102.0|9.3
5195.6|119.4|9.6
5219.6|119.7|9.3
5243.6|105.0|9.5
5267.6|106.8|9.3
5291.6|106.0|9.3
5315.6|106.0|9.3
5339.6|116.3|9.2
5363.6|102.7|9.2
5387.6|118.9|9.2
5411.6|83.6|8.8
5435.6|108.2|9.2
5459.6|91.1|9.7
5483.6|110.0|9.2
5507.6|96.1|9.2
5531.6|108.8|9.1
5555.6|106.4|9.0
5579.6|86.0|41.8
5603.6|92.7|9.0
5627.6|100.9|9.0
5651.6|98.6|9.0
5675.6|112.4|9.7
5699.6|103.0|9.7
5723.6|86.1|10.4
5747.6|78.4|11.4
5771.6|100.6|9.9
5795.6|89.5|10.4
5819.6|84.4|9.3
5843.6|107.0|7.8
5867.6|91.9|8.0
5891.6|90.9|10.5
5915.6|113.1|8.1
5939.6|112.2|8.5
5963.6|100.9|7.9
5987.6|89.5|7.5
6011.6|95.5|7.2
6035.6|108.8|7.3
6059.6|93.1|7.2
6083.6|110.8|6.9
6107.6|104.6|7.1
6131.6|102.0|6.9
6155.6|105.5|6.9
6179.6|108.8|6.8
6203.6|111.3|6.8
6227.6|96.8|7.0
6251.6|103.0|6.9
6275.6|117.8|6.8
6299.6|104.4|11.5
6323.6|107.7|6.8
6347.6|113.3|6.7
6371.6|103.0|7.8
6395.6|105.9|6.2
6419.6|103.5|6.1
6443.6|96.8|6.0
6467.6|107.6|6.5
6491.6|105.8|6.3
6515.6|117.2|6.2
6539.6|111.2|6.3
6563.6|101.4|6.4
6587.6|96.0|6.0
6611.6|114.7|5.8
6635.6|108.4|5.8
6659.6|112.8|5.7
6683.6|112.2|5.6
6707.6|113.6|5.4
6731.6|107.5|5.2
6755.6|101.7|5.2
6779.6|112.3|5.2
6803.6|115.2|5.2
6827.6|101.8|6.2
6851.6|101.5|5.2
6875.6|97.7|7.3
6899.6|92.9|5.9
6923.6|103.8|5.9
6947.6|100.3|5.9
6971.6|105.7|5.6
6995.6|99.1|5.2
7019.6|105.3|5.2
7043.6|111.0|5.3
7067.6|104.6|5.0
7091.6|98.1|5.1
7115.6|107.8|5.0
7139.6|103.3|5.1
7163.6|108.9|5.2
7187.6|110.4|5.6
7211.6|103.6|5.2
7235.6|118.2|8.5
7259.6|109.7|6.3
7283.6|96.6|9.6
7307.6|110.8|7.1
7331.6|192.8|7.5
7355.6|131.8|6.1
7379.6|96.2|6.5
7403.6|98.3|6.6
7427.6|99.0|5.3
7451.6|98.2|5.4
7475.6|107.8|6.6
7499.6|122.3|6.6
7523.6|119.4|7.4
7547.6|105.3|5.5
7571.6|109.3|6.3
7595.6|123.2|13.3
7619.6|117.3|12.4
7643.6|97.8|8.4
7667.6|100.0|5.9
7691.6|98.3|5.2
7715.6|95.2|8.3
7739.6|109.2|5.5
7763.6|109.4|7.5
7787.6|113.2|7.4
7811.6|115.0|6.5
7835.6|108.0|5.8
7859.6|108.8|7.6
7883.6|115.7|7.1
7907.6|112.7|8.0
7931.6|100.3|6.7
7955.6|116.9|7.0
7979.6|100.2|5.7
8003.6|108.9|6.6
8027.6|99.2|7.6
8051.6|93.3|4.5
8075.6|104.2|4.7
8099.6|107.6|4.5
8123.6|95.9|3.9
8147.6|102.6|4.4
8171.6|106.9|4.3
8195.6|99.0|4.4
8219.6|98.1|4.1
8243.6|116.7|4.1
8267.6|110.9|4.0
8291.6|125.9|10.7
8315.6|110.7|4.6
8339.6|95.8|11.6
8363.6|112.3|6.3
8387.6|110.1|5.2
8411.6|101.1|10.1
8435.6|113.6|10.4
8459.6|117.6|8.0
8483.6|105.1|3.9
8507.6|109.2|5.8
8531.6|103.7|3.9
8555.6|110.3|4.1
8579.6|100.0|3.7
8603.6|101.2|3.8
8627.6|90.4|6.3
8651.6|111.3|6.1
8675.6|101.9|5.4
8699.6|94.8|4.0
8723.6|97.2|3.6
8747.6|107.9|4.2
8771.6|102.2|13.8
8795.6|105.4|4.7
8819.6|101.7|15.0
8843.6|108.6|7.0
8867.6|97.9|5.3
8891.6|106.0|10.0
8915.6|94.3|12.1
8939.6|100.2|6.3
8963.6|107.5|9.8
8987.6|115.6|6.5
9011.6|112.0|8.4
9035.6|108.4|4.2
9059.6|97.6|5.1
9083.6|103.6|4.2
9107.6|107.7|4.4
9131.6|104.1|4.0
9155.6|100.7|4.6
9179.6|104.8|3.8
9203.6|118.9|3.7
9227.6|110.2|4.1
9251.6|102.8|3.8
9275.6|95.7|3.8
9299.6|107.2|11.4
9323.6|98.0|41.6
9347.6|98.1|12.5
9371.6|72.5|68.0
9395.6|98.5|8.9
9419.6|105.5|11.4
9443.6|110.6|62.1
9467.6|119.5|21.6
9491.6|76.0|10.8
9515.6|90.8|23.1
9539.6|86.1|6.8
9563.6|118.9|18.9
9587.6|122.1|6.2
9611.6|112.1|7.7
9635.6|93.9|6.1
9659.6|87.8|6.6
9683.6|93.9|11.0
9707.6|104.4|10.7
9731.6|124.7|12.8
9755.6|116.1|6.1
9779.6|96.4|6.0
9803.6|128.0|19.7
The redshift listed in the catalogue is 0.118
